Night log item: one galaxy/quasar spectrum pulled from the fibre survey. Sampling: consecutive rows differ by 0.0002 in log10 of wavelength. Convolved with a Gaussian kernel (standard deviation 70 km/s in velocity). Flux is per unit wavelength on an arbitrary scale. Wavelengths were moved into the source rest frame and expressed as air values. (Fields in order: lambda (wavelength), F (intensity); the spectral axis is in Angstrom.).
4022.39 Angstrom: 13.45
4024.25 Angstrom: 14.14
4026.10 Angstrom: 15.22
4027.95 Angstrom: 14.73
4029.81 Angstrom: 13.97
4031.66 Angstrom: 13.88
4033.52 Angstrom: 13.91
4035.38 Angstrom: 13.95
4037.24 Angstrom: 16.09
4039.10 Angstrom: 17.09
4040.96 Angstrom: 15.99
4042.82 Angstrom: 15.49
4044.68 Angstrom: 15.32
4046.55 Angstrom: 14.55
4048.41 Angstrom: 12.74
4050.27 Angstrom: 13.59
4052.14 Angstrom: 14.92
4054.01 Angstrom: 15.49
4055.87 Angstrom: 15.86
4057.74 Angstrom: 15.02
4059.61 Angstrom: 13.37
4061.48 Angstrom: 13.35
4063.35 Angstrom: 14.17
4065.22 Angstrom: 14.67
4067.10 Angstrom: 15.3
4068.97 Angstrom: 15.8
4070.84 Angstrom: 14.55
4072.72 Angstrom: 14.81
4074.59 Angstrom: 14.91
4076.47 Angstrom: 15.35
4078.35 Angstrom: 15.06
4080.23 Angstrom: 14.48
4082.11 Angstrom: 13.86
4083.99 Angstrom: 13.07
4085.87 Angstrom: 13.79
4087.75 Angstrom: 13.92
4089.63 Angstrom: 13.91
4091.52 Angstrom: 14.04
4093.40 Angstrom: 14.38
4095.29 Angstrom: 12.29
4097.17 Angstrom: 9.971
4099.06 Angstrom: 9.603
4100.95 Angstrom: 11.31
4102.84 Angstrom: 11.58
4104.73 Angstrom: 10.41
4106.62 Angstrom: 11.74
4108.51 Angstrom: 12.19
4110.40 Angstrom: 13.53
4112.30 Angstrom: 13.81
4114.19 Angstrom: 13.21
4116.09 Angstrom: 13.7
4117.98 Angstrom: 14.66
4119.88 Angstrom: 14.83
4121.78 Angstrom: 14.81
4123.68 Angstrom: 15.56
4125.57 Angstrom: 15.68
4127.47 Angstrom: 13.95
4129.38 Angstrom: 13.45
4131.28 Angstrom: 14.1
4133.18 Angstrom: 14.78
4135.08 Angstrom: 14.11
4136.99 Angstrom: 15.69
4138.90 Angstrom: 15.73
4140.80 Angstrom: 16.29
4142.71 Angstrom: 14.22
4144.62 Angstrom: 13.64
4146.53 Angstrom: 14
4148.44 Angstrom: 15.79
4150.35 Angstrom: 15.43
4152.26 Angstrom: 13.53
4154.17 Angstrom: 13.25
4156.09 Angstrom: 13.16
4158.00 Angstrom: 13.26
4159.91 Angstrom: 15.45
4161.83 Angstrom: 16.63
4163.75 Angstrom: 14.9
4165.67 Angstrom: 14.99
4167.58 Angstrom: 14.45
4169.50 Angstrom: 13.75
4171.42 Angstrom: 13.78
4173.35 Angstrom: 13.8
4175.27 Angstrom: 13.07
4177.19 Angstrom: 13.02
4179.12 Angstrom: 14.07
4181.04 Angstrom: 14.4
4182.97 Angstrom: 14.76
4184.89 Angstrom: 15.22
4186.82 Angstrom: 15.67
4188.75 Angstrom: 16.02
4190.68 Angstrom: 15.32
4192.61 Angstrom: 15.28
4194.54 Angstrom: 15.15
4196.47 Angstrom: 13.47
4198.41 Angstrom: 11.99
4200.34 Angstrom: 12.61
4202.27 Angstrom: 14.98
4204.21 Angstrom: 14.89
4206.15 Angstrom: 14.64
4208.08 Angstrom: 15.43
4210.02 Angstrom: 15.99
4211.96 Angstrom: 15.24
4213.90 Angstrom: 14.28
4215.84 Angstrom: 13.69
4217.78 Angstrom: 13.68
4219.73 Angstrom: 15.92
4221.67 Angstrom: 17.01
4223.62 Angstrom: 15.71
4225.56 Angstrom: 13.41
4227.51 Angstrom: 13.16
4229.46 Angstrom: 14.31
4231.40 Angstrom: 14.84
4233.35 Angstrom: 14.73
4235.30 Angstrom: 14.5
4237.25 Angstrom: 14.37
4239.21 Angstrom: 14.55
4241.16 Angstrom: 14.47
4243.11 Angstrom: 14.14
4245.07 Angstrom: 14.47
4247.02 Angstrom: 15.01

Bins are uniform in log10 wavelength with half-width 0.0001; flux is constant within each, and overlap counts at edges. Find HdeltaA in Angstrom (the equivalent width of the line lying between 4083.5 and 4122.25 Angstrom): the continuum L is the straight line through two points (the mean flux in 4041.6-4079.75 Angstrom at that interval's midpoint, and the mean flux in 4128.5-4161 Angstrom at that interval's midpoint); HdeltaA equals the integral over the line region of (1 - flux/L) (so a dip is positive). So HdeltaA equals 4.59 Angstrom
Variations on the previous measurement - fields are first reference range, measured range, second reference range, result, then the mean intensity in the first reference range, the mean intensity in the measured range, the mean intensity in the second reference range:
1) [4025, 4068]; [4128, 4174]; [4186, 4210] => 0.6 Angstrom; 14.7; 14.5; 14.7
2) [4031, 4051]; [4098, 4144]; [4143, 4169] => 2.8 Angstrom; 14.8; 13.7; 14.5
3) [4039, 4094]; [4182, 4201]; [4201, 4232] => 0.2 Angstrom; 14.6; 14.6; 14.8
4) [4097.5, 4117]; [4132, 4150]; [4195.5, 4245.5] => -3.0 Angstrom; 12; 14.9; 14.5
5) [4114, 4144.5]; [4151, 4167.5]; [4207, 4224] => 0.5 Angstrom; 14.7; 14.4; 15.2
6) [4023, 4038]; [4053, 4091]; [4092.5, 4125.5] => -2.6 Angstrom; 14.4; 14.5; 12.9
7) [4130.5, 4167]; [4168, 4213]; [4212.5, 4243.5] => 0.5 Angstrom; 14.7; 14.5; 14.6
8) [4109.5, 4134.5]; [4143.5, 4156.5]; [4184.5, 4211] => 0.3 Angstrom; 14.3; 14.2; 14.8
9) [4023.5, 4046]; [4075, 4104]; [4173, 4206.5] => 3.2 Angstrom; 15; 13.1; 14.4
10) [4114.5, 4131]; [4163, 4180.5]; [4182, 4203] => 0.7 Angstrom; 14.5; 14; 14.6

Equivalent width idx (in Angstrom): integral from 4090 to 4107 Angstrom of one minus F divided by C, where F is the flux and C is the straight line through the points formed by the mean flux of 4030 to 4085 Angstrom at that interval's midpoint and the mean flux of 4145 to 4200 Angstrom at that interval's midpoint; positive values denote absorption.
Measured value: 3.28 Angstrom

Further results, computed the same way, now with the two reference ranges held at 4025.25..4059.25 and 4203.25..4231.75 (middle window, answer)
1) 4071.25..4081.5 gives -0.02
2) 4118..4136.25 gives 0.29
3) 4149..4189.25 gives 1.14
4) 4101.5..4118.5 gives 2.47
